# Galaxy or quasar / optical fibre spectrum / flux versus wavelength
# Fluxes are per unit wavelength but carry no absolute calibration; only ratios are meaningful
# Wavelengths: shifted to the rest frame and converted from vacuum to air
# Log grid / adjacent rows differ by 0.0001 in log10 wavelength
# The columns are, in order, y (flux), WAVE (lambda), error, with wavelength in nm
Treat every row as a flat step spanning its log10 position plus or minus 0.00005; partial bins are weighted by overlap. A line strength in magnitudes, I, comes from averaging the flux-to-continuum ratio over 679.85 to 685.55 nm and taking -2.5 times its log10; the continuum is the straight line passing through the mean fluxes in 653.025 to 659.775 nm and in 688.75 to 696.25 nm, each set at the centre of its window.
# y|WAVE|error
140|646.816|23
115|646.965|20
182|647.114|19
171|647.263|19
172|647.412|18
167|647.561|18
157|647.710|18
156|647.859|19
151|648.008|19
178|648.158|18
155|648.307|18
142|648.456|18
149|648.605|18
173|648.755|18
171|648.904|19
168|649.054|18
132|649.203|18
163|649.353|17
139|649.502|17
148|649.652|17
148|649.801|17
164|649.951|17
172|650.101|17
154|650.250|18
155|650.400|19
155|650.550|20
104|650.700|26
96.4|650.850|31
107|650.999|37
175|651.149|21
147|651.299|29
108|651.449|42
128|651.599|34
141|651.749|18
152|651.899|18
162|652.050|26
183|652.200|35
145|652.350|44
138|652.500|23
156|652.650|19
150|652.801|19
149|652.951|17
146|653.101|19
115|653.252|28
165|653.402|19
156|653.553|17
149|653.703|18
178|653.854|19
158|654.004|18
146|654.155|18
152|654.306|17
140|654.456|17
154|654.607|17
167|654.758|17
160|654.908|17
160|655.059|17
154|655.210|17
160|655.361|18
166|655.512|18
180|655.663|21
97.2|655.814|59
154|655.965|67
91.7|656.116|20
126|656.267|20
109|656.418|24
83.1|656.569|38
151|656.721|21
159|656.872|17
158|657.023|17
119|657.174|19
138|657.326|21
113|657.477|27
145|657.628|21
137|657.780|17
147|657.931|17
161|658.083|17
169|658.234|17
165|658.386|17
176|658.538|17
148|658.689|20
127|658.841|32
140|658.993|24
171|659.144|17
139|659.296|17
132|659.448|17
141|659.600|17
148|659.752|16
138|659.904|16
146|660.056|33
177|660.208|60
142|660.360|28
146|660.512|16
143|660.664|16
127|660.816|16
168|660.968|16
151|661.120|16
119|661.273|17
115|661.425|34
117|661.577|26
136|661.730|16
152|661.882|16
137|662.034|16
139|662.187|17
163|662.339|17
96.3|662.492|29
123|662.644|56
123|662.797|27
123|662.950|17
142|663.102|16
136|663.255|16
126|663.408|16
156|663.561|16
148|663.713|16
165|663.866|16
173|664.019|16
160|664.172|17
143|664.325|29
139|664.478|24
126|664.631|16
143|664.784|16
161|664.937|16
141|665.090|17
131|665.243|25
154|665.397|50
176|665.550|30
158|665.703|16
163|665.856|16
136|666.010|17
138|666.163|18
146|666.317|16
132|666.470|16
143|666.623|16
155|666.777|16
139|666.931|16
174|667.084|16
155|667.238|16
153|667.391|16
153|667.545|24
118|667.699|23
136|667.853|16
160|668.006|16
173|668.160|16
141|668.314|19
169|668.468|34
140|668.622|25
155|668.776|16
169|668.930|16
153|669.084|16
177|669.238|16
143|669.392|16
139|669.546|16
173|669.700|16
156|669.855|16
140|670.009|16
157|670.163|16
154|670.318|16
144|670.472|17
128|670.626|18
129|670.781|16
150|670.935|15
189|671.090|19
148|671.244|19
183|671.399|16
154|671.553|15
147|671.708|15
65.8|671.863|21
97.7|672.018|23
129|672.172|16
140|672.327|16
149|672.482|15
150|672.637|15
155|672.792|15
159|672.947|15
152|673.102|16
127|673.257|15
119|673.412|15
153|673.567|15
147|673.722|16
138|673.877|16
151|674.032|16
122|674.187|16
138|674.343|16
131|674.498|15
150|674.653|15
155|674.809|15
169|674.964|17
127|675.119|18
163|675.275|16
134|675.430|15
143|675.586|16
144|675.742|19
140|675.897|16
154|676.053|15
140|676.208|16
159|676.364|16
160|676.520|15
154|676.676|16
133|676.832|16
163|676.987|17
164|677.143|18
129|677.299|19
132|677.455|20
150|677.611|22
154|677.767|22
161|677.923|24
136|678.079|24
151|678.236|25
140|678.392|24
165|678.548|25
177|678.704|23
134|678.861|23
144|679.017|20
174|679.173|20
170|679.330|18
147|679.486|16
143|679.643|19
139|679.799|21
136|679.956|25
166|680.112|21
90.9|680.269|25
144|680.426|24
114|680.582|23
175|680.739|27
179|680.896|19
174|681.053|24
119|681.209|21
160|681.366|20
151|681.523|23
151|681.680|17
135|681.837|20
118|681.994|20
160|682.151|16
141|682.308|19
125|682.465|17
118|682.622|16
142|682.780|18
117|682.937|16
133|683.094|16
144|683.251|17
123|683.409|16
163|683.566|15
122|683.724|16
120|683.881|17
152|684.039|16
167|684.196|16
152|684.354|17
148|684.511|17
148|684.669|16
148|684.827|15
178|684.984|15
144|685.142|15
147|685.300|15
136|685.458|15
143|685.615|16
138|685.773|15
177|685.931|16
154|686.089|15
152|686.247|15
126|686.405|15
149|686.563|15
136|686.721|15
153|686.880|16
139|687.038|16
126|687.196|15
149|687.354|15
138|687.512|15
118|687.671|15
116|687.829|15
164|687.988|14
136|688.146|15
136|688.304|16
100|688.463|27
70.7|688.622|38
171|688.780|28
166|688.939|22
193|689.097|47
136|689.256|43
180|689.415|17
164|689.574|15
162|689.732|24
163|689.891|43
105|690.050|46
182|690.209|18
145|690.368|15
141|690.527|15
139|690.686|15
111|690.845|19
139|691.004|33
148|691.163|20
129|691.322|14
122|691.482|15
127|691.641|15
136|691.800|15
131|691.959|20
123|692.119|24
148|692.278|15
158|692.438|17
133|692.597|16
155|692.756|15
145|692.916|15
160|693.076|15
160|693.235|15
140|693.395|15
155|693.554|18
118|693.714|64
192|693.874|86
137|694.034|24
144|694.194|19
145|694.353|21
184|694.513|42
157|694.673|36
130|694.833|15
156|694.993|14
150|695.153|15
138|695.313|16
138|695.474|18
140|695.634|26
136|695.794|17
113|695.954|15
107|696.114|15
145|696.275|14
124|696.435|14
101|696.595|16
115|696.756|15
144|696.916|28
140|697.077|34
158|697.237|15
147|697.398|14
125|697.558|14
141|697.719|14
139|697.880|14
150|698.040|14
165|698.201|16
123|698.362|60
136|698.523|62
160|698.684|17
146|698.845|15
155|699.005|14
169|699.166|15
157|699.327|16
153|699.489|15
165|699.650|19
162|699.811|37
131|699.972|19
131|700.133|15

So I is 0.02 mag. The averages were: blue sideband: 146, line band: 143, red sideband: 146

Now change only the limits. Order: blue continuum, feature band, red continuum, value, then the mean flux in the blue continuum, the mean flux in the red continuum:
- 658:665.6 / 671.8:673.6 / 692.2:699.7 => 0.09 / 144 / 145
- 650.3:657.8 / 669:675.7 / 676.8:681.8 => 0.02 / 143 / 149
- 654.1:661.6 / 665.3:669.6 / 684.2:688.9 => -0.06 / 144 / 142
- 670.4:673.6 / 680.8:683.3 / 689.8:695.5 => 0.01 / 141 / 144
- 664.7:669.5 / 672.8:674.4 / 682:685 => 0.04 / 151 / 141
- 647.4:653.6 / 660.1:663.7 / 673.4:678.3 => 0.08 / 150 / 146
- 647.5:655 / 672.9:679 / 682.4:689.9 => -0.01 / 150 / 143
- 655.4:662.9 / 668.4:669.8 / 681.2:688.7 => -0.13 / 140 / 139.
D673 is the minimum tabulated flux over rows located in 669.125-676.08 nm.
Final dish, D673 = 65.8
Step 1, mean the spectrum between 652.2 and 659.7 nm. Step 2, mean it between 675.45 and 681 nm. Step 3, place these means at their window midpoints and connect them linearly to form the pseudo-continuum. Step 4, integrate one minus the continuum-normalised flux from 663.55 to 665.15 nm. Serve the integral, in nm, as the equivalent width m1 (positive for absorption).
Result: -0.035 nm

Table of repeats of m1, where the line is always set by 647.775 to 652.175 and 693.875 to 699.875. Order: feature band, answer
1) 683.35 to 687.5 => -0.03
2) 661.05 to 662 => 0.10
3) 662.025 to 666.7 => 0.12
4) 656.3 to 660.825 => 0.13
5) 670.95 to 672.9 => 0.05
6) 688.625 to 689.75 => -0.13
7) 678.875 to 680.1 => -0.04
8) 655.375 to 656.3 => 0.06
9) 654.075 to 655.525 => -0.07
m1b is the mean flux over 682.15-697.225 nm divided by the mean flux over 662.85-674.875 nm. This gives 0.97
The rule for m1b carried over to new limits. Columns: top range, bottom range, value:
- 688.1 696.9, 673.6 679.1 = 0.96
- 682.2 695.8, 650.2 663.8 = 1.00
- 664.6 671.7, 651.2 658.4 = 1.04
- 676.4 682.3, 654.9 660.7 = 1.03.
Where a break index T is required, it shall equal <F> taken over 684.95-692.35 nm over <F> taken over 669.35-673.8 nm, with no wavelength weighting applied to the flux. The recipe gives 1.0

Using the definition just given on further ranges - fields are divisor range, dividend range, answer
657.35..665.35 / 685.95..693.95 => 1.00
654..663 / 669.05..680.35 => 1.03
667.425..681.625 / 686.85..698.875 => 0.96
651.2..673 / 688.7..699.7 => 1.00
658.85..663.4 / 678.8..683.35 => 1.03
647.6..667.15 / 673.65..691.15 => 0.99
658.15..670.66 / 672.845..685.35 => 0.99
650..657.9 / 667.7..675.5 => 1.02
